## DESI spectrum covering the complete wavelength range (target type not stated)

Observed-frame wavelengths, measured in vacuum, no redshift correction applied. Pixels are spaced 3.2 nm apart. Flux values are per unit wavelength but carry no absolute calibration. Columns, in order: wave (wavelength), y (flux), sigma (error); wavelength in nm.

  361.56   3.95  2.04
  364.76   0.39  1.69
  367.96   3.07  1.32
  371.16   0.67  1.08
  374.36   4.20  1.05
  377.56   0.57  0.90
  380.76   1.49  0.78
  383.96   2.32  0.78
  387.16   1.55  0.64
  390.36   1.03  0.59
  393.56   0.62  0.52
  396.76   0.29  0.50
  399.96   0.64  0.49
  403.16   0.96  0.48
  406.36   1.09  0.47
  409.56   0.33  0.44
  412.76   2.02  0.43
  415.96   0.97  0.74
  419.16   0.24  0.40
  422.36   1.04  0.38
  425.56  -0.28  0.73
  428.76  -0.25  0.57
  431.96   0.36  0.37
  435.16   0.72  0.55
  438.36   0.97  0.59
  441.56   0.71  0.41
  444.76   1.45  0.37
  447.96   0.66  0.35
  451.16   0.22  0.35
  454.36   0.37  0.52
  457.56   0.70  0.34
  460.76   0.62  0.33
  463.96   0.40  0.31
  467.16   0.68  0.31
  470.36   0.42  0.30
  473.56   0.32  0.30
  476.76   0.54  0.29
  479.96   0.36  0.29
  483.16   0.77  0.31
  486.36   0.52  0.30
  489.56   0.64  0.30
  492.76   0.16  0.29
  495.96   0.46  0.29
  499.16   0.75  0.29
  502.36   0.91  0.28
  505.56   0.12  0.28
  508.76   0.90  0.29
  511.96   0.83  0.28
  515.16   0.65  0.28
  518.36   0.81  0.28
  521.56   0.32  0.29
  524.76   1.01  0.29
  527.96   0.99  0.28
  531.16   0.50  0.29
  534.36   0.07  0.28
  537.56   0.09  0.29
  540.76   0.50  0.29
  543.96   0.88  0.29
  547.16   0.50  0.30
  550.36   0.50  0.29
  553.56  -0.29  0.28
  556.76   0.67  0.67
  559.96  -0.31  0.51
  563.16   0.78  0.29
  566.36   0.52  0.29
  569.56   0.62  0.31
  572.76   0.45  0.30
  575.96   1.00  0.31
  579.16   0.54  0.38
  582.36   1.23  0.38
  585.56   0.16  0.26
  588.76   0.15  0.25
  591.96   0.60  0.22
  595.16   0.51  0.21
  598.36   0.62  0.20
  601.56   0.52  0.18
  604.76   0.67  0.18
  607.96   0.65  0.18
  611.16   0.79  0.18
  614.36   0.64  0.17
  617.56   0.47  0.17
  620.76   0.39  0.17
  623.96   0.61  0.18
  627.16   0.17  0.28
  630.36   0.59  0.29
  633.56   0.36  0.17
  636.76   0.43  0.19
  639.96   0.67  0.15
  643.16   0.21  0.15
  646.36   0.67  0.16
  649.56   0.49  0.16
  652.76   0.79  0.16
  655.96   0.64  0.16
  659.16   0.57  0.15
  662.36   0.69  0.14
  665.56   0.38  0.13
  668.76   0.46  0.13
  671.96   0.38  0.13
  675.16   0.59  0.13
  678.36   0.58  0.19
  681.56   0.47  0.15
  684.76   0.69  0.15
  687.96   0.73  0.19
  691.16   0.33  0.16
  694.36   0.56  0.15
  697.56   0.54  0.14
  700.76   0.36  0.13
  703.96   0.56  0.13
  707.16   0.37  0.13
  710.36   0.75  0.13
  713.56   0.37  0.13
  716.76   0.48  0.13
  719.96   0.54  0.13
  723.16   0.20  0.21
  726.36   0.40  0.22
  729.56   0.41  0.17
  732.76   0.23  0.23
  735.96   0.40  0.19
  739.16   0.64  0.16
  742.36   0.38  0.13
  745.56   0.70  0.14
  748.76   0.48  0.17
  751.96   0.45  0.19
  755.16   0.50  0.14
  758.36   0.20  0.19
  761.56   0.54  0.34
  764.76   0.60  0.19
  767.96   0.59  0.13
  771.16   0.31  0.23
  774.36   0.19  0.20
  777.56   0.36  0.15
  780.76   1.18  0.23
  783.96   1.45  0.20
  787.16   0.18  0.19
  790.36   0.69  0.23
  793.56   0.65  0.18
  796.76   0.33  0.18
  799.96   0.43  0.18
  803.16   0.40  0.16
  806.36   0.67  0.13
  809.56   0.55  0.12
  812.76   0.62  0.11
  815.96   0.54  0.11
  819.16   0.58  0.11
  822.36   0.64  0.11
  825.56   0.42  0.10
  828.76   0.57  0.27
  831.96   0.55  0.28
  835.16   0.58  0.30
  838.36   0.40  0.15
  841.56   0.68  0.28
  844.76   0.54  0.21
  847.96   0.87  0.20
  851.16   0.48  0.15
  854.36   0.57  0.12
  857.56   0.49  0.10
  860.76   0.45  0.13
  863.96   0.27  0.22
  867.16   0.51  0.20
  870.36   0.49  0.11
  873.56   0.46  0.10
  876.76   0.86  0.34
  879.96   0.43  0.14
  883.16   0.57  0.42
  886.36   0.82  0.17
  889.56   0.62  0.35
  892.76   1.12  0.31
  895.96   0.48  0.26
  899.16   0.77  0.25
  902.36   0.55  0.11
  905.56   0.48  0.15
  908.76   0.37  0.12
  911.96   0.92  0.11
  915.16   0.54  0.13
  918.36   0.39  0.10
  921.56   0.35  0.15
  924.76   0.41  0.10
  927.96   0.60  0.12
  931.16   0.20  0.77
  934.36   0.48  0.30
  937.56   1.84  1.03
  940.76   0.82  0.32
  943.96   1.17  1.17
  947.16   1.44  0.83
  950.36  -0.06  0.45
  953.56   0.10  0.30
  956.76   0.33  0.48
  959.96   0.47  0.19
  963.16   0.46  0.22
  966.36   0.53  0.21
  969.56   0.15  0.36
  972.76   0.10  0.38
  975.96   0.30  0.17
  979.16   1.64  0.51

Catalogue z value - 1.10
